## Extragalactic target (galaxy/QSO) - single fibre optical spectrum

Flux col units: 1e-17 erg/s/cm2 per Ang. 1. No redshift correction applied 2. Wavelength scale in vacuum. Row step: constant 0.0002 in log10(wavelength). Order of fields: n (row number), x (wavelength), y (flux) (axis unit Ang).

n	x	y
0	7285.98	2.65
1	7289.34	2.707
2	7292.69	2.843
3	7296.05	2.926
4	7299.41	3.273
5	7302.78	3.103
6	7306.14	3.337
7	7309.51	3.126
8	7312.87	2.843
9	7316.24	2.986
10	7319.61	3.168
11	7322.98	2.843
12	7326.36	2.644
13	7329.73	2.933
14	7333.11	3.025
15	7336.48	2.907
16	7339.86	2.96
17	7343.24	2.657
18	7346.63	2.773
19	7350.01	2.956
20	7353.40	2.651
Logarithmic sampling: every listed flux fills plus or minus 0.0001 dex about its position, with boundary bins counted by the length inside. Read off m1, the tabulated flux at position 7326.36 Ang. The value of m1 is 2.644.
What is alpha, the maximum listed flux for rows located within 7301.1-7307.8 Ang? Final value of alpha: 3.337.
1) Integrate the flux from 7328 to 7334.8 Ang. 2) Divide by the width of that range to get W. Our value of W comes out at 2.98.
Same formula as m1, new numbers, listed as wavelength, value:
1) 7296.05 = 2.926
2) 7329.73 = 2.933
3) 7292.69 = 2.843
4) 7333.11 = 3.025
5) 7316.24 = 2.986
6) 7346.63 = 2.773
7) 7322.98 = 2.843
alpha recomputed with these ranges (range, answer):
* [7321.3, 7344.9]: 3.025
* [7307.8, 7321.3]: 3.168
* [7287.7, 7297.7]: 2.926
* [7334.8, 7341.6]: 2.96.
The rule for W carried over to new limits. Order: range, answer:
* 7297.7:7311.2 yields 3.21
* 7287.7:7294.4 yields 2.78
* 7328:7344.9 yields 2.9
